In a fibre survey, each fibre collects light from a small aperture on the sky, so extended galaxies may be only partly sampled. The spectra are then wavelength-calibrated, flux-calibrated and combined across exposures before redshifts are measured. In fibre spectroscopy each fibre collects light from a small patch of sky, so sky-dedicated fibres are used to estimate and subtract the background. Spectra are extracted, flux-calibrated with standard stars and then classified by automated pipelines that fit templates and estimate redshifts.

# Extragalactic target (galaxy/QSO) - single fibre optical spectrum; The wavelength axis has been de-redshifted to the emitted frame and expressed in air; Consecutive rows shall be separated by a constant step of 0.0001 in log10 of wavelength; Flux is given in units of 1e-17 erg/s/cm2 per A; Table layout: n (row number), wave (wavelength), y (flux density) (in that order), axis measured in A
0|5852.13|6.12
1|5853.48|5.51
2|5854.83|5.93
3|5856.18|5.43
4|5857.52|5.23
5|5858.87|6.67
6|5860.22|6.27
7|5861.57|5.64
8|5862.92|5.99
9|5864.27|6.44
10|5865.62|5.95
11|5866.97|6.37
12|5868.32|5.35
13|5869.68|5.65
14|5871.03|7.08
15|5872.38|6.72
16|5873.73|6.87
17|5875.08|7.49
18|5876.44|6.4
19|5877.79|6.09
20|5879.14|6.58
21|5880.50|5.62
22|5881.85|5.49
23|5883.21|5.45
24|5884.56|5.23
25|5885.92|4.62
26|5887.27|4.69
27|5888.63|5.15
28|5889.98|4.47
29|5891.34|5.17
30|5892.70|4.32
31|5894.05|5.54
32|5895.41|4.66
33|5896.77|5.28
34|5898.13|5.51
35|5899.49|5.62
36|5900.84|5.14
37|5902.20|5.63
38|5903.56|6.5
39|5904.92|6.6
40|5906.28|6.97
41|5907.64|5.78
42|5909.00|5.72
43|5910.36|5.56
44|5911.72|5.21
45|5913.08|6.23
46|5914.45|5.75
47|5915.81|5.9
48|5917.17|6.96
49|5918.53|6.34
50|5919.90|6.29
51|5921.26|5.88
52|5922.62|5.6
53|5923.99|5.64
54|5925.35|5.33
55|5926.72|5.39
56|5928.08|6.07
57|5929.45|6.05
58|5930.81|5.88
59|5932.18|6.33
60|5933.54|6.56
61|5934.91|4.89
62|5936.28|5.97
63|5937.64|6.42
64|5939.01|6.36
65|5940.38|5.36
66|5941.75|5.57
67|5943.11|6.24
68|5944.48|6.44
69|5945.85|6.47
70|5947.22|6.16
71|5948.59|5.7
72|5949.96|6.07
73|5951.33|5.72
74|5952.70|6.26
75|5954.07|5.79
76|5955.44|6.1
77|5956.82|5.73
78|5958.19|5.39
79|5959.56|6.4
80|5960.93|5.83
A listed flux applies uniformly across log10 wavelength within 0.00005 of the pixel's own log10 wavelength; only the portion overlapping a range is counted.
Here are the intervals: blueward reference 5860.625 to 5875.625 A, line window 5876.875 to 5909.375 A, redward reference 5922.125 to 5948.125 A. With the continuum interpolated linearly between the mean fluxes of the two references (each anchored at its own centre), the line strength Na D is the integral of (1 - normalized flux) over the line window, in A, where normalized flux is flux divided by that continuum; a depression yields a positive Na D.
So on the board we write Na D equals 3.5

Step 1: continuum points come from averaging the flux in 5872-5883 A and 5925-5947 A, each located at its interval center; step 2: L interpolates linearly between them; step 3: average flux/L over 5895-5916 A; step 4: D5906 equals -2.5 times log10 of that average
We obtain 0.074 mag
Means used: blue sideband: 6.36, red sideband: 5.97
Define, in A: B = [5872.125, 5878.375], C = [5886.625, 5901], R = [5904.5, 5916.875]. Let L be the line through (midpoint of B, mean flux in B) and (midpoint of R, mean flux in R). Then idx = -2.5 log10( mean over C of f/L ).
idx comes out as 0.246 mag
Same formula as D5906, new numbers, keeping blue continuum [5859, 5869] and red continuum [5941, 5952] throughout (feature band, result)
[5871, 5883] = -0.06 mag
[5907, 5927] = 0.04 mag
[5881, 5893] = 0.21 mag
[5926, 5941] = 0.02 mag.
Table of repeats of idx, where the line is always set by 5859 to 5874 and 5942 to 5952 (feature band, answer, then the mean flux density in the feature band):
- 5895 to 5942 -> 0.05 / 5.86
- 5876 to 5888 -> 0.12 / 5.56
